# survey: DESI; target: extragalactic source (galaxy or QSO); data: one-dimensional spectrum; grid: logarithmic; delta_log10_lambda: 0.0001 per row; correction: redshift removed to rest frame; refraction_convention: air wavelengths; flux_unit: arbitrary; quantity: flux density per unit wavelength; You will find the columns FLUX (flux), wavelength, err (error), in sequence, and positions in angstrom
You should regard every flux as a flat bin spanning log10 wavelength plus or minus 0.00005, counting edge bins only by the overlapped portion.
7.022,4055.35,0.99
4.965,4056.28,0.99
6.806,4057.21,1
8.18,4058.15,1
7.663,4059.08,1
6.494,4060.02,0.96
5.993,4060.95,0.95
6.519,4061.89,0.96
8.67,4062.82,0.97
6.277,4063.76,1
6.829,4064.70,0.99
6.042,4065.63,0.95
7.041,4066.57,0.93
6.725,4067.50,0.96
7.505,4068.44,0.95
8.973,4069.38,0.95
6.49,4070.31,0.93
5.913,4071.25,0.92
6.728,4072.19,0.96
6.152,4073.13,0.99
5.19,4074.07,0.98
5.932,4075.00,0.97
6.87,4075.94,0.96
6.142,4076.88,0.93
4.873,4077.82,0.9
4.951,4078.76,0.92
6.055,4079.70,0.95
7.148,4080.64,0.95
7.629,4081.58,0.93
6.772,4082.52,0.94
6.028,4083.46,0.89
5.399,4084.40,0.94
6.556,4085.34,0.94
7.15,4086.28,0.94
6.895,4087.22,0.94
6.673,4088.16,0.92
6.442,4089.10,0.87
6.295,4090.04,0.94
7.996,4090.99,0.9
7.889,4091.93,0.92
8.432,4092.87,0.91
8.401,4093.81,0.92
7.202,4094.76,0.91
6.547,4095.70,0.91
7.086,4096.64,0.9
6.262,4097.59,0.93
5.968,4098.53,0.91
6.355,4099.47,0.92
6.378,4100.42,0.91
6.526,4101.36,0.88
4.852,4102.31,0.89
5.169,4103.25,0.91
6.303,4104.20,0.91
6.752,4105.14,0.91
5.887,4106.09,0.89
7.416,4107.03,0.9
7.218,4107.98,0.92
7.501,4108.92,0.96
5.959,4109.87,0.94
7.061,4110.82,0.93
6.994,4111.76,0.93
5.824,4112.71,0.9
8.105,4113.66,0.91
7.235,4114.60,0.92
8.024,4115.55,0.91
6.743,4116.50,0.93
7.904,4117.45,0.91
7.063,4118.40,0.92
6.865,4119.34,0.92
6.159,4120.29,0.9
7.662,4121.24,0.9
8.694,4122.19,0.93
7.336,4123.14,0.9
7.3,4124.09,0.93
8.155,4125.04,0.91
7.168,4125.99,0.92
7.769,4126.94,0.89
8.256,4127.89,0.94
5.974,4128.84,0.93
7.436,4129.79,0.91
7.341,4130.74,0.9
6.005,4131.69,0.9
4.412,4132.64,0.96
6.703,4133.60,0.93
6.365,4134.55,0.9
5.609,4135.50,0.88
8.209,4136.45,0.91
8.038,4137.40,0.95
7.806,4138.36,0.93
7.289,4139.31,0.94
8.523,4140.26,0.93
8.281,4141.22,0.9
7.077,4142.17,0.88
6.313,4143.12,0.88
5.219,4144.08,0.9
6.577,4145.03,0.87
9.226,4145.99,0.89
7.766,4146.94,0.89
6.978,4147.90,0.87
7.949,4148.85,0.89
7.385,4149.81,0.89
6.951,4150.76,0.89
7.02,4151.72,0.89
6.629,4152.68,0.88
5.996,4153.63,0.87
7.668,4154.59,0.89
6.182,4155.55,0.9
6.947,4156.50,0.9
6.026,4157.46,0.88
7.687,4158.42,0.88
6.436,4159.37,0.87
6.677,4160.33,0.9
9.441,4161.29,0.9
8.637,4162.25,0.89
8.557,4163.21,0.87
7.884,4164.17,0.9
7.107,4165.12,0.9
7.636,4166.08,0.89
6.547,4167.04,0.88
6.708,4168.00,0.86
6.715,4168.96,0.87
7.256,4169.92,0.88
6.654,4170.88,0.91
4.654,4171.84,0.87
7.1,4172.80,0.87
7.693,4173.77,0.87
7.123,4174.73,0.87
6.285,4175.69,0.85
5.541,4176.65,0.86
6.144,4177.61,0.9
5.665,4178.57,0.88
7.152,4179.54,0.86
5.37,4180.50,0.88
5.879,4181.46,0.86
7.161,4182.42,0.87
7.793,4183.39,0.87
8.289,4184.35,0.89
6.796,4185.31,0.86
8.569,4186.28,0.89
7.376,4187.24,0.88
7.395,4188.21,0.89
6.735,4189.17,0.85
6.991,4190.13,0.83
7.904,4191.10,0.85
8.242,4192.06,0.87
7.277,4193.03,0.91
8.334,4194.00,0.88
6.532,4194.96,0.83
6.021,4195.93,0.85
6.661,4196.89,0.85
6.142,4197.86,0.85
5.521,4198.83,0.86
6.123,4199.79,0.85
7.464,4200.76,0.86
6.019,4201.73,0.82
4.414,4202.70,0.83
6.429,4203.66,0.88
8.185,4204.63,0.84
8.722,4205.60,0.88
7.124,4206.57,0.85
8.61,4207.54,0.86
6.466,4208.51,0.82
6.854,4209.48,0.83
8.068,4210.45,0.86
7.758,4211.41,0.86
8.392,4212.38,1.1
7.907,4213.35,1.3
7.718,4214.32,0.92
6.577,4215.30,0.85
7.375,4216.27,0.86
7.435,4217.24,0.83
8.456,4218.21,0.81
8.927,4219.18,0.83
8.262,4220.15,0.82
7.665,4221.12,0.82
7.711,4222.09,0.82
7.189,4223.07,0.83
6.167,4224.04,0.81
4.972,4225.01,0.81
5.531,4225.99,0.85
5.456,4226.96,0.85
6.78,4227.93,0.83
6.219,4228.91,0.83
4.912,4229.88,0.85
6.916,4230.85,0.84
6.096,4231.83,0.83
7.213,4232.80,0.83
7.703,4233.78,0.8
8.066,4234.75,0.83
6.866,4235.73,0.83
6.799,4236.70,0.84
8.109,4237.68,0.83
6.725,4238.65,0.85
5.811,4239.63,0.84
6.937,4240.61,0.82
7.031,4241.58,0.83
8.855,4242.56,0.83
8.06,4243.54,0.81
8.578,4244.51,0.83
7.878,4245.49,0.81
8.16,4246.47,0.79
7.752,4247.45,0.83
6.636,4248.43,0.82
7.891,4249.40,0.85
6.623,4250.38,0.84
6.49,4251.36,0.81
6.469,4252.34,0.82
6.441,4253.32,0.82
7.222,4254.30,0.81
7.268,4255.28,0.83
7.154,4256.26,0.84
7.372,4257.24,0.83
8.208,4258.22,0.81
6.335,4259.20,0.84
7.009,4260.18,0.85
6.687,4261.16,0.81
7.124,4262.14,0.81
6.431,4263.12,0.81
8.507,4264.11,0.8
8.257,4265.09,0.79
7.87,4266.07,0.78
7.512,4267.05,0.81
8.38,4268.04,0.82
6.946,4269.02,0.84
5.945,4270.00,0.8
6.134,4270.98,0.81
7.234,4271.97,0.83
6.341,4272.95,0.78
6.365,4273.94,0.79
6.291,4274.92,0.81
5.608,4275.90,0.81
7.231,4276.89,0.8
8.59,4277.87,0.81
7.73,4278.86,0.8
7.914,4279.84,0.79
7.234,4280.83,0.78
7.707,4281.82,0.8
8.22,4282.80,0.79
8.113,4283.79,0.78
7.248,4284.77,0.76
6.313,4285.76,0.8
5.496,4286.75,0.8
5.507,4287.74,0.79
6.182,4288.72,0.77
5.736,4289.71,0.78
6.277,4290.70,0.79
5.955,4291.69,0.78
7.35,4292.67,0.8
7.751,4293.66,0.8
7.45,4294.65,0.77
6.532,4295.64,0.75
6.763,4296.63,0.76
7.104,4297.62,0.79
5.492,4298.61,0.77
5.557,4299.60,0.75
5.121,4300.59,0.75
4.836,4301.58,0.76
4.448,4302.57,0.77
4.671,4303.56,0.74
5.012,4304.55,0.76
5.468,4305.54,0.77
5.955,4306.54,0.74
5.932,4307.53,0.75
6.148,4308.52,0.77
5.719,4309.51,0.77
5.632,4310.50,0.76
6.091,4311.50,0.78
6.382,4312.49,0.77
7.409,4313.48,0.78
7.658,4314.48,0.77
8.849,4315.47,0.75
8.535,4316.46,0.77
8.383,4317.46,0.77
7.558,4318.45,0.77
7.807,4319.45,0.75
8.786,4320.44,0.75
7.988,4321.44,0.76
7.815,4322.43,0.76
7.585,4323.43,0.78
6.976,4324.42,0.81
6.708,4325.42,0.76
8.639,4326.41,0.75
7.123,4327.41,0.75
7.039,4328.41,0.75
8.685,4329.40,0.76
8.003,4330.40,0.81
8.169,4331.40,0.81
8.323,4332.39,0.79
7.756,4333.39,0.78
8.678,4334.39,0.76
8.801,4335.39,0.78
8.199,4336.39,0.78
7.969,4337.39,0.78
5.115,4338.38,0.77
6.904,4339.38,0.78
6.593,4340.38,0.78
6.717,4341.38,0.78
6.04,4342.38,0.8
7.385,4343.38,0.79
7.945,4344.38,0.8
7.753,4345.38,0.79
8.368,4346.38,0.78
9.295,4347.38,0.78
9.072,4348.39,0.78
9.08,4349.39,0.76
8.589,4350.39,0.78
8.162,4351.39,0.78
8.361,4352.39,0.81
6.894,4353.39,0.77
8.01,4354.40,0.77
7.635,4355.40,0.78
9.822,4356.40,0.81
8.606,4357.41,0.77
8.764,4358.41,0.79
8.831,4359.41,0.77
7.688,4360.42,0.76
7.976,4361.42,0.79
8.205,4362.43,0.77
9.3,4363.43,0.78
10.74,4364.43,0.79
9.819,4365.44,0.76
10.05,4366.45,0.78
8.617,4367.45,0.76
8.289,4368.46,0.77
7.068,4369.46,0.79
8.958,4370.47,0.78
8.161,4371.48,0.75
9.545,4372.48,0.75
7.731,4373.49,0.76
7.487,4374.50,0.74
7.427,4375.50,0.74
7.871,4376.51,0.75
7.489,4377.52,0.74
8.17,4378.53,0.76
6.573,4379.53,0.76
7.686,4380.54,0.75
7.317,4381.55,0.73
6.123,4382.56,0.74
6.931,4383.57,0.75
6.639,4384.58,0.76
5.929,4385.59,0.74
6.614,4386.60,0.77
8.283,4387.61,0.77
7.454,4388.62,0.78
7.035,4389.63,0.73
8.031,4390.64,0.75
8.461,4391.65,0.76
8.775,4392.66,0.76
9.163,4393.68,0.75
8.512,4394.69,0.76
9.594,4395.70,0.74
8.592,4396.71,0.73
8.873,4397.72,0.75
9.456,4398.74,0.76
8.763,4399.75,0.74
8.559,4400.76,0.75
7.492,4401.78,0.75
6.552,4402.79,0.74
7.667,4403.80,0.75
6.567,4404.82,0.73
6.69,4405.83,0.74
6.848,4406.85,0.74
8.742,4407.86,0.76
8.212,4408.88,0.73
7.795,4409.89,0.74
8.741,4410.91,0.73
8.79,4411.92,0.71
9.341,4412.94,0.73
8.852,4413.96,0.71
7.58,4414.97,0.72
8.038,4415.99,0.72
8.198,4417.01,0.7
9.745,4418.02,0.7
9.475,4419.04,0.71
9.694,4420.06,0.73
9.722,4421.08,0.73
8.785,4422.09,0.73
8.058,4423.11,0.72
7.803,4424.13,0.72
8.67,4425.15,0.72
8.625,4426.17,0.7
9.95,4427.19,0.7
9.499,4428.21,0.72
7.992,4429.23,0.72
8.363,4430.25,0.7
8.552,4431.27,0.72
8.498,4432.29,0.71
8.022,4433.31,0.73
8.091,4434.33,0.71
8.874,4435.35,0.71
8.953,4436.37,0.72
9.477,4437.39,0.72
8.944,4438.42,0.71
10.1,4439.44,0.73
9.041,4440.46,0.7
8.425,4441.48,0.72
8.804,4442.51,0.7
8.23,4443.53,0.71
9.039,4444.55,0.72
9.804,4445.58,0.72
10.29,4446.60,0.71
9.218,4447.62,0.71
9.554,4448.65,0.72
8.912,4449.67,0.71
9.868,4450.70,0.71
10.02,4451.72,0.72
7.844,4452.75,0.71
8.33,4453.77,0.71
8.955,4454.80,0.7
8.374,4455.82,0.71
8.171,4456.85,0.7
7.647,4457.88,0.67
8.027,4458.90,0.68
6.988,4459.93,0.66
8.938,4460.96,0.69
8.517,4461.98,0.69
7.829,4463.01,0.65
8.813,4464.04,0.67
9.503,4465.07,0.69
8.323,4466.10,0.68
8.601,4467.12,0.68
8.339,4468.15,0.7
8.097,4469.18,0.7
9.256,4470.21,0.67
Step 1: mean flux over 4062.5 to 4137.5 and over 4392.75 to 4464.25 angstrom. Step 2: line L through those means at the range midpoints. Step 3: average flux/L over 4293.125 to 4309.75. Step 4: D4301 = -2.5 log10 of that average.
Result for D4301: 0.322 mag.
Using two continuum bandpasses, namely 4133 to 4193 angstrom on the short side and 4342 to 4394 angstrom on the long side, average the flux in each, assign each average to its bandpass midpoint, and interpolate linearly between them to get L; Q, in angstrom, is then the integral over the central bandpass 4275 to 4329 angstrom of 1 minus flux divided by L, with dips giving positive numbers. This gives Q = 6.70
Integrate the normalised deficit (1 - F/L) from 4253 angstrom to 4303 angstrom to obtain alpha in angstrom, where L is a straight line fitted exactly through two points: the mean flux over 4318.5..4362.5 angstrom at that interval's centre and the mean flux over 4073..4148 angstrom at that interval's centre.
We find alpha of 5.2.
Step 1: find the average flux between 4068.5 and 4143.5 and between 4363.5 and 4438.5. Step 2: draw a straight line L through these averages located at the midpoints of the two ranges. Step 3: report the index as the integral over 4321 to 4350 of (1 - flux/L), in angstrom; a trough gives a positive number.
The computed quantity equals 0.78 angstrom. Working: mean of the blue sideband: 6.85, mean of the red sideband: 8.28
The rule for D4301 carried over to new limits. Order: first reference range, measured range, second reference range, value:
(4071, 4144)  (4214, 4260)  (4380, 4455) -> 0.056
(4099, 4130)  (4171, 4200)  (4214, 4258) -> 0.037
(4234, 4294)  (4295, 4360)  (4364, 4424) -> 0.047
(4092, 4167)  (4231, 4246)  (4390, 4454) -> 0.044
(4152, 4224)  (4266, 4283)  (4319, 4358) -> 0.061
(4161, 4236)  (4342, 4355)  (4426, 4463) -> 0.003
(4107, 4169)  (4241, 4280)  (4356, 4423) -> 0.064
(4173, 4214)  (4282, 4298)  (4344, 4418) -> 0.128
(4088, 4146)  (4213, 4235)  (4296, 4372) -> 0.042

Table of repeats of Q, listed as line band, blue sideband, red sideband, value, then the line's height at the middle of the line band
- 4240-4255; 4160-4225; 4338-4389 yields 0.0 angstrom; 7.4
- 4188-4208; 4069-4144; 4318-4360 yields 0.8 angstrom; 7.26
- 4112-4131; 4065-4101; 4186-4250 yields -1.5 angstrom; 6.81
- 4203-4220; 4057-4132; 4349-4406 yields -0.7 angstrom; 7.36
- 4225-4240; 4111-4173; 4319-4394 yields 1.9 angstrom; 7.49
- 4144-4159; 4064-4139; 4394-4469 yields 0.1 angstrom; 7.08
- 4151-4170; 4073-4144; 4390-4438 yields -0.2 angstrom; 7.12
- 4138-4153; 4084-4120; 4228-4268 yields -0.8 angstrom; 6.94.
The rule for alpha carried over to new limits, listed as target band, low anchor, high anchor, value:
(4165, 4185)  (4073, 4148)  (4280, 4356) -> 0.8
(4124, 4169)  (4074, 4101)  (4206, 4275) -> -2.3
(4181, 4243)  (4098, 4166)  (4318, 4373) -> 3.0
